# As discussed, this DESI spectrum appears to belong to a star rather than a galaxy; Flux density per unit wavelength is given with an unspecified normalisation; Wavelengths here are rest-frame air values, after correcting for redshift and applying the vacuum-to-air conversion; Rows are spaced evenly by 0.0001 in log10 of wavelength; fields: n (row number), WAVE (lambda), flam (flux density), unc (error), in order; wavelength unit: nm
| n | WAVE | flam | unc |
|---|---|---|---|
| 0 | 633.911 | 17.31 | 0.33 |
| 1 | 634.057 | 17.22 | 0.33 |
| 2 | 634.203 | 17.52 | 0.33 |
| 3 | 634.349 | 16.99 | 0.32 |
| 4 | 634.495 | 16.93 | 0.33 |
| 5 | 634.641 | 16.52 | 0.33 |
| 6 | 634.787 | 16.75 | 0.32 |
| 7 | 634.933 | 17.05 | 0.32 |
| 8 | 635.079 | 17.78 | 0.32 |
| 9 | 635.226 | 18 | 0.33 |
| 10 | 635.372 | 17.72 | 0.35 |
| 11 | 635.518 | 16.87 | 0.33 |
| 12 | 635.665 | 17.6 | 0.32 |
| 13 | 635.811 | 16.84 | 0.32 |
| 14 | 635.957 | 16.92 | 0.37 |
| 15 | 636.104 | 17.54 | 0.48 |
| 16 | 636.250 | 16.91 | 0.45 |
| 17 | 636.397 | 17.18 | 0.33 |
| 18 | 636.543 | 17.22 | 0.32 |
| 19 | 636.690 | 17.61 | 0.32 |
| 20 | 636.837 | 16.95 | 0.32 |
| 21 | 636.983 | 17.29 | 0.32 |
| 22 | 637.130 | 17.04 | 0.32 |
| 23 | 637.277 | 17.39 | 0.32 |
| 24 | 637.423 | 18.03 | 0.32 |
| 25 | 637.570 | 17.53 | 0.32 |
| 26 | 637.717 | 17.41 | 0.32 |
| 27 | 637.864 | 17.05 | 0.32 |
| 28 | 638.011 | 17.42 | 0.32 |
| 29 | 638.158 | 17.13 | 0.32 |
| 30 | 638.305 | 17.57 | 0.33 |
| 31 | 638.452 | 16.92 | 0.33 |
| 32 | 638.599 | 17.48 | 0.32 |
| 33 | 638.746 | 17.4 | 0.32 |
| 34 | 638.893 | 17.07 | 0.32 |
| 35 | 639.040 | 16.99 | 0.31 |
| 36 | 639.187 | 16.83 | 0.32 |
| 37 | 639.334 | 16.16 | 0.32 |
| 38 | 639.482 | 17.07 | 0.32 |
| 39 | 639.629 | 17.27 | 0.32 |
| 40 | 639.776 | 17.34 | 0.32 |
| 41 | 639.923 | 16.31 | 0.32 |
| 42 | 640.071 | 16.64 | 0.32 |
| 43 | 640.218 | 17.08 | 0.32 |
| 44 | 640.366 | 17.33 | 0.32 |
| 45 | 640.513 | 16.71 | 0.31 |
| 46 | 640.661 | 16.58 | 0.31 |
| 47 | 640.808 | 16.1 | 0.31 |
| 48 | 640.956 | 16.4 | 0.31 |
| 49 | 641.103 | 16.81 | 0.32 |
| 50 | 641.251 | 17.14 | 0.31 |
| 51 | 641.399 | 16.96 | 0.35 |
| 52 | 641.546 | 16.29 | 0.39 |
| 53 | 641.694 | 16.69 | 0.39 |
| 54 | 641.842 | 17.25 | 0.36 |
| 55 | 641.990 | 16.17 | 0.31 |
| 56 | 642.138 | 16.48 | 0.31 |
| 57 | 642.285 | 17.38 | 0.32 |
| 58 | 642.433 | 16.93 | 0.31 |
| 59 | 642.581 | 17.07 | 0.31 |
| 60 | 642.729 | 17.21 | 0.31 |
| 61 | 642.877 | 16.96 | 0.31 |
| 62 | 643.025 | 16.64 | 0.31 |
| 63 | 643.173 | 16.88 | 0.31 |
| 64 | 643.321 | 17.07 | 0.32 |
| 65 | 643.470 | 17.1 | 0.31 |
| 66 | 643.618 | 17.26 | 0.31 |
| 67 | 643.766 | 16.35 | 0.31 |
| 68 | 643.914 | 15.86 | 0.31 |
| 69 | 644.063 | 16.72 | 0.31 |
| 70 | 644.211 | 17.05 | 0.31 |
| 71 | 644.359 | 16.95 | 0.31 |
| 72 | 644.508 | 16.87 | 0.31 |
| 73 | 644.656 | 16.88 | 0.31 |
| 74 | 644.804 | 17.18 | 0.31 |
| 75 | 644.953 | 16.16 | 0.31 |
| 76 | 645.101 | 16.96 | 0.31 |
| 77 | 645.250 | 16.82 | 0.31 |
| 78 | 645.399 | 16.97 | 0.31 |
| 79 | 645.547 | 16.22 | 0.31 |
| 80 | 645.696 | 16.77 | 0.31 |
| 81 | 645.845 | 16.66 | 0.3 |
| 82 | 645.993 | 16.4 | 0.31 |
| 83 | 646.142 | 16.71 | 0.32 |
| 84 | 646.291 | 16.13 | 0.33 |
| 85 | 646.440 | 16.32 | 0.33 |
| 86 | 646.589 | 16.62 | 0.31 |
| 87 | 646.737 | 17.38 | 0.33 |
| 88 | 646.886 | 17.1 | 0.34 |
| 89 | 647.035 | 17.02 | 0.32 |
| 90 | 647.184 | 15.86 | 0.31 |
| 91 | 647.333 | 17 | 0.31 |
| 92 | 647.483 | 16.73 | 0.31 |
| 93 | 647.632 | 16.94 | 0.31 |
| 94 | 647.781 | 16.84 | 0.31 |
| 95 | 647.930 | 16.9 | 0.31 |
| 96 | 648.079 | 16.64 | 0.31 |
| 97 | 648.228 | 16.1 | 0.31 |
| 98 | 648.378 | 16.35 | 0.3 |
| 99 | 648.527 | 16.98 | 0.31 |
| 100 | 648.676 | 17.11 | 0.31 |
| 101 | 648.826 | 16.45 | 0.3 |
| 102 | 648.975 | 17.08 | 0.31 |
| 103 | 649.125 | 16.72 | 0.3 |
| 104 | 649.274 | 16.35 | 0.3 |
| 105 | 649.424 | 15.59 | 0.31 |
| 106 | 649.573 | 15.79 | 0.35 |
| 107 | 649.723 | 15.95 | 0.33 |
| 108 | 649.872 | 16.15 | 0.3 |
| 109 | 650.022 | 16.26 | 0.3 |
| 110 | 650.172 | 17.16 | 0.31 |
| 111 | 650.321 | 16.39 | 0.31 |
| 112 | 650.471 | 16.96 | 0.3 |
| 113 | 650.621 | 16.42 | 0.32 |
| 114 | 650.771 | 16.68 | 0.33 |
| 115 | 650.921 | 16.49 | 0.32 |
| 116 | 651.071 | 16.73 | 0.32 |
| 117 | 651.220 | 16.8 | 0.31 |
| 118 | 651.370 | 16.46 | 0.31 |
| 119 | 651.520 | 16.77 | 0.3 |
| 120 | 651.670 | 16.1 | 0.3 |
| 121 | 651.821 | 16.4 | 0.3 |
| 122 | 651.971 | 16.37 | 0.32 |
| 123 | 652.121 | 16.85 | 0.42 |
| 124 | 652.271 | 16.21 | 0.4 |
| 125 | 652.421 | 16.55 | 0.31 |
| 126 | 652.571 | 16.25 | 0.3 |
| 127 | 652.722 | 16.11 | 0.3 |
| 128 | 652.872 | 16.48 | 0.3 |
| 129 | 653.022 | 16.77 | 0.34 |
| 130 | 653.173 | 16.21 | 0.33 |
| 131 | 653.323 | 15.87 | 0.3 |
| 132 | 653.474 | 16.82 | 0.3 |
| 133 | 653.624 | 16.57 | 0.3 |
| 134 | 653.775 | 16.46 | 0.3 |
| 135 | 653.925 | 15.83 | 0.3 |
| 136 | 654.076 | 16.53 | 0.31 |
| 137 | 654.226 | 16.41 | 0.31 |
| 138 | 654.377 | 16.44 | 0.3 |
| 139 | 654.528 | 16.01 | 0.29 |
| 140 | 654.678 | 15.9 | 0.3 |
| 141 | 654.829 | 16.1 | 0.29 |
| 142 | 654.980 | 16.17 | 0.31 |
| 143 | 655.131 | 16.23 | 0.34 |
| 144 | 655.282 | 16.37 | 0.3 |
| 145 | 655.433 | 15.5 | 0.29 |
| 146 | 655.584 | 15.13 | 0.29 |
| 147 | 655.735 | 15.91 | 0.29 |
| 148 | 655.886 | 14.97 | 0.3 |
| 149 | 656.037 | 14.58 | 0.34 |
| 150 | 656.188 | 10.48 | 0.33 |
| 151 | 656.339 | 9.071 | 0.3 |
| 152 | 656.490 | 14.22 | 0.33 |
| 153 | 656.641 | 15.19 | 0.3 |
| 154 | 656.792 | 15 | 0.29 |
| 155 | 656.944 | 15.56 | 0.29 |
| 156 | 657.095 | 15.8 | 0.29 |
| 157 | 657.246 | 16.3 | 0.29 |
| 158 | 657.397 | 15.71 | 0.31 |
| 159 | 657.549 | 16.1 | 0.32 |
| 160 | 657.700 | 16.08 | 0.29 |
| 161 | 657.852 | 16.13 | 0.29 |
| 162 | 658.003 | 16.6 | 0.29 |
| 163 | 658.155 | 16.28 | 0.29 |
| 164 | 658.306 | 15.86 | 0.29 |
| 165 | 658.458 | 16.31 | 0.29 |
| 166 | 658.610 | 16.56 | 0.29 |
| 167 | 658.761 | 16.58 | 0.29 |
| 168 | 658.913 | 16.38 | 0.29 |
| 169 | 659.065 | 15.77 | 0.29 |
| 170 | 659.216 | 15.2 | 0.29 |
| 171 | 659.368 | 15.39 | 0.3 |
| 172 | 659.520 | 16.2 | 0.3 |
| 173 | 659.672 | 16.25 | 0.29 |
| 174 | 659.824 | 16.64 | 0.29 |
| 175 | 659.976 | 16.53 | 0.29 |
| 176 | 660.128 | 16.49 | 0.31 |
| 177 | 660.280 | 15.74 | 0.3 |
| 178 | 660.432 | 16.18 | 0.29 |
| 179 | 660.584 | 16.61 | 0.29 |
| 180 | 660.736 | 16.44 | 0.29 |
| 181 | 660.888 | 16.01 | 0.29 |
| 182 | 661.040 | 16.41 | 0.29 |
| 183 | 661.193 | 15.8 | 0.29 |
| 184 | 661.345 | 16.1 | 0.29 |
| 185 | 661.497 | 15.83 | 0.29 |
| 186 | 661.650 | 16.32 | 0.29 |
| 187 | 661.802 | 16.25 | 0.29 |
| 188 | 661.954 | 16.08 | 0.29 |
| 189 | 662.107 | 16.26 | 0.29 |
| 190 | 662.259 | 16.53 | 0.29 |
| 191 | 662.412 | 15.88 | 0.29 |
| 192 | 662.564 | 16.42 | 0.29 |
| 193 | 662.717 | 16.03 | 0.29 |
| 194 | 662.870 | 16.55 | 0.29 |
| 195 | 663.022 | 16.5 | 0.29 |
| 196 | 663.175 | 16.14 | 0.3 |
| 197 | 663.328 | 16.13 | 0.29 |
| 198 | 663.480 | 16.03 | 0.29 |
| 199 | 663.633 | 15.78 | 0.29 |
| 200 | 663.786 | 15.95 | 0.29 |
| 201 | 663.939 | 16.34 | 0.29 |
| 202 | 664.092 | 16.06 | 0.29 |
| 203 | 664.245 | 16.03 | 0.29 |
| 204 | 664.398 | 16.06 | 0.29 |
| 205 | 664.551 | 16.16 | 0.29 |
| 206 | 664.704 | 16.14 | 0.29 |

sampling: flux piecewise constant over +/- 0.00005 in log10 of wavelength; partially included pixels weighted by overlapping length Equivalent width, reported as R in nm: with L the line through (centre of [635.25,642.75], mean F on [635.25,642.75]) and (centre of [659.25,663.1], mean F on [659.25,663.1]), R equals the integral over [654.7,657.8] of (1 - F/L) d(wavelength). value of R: 0.25 nm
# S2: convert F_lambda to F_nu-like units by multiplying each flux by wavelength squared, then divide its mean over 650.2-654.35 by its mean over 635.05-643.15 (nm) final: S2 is 1.0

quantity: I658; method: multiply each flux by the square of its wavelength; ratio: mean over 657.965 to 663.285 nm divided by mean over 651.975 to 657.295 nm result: 1.06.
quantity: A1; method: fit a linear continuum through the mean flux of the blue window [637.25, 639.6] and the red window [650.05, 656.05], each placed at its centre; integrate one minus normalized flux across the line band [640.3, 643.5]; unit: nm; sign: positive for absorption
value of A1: 0.03 nm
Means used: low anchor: 17.2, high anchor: 16.3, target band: 16.8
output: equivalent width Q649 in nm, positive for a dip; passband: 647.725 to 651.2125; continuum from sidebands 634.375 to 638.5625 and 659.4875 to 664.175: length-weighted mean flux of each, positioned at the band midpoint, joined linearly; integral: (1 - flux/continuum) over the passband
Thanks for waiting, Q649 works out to 0.04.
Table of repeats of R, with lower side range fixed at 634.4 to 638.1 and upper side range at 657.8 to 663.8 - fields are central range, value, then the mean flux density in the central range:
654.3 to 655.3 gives 0.02 nm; 16.2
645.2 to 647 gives 0.02 nm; 16.7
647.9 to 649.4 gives 0.01 nm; 16.6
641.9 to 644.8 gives 0.02 nm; 16.8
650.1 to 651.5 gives 0.00 nm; 16.7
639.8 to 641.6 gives 0.04 nm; 16.7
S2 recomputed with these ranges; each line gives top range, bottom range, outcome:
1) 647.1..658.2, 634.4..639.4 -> 0.98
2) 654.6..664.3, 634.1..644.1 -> 0.99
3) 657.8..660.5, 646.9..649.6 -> 1.01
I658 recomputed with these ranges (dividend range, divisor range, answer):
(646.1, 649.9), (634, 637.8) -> 1.00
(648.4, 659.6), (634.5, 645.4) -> 0.98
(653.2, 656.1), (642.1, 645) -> 0.98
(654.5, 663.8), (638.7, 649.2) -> 0.99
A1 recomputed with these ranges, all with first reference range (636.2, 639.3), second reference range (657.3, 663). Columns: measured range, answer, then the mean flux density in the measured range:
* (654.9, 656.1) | 0.057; 15.6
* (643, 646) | 0.029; 16.8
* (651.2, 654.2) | 0.022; 16.4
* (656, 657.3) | 0.189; 14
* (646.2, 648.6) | 0.015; 16.7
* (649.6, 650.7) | 0.014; 16.4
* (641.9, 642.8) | 0.008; 16.9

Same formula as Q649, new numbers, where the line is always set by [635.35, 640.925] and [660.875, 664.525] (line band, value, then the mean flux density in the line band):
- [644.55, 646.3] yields 0.015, 16.7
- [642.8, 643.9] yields 0.004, 16.8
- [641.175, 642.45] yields 0.012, 16.8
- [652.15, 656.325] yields 0.174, 15.8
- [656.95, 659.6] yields 0.042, 16.1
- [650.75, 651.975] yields 0.004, 16.5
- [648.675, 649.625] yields 0.015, 16.4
